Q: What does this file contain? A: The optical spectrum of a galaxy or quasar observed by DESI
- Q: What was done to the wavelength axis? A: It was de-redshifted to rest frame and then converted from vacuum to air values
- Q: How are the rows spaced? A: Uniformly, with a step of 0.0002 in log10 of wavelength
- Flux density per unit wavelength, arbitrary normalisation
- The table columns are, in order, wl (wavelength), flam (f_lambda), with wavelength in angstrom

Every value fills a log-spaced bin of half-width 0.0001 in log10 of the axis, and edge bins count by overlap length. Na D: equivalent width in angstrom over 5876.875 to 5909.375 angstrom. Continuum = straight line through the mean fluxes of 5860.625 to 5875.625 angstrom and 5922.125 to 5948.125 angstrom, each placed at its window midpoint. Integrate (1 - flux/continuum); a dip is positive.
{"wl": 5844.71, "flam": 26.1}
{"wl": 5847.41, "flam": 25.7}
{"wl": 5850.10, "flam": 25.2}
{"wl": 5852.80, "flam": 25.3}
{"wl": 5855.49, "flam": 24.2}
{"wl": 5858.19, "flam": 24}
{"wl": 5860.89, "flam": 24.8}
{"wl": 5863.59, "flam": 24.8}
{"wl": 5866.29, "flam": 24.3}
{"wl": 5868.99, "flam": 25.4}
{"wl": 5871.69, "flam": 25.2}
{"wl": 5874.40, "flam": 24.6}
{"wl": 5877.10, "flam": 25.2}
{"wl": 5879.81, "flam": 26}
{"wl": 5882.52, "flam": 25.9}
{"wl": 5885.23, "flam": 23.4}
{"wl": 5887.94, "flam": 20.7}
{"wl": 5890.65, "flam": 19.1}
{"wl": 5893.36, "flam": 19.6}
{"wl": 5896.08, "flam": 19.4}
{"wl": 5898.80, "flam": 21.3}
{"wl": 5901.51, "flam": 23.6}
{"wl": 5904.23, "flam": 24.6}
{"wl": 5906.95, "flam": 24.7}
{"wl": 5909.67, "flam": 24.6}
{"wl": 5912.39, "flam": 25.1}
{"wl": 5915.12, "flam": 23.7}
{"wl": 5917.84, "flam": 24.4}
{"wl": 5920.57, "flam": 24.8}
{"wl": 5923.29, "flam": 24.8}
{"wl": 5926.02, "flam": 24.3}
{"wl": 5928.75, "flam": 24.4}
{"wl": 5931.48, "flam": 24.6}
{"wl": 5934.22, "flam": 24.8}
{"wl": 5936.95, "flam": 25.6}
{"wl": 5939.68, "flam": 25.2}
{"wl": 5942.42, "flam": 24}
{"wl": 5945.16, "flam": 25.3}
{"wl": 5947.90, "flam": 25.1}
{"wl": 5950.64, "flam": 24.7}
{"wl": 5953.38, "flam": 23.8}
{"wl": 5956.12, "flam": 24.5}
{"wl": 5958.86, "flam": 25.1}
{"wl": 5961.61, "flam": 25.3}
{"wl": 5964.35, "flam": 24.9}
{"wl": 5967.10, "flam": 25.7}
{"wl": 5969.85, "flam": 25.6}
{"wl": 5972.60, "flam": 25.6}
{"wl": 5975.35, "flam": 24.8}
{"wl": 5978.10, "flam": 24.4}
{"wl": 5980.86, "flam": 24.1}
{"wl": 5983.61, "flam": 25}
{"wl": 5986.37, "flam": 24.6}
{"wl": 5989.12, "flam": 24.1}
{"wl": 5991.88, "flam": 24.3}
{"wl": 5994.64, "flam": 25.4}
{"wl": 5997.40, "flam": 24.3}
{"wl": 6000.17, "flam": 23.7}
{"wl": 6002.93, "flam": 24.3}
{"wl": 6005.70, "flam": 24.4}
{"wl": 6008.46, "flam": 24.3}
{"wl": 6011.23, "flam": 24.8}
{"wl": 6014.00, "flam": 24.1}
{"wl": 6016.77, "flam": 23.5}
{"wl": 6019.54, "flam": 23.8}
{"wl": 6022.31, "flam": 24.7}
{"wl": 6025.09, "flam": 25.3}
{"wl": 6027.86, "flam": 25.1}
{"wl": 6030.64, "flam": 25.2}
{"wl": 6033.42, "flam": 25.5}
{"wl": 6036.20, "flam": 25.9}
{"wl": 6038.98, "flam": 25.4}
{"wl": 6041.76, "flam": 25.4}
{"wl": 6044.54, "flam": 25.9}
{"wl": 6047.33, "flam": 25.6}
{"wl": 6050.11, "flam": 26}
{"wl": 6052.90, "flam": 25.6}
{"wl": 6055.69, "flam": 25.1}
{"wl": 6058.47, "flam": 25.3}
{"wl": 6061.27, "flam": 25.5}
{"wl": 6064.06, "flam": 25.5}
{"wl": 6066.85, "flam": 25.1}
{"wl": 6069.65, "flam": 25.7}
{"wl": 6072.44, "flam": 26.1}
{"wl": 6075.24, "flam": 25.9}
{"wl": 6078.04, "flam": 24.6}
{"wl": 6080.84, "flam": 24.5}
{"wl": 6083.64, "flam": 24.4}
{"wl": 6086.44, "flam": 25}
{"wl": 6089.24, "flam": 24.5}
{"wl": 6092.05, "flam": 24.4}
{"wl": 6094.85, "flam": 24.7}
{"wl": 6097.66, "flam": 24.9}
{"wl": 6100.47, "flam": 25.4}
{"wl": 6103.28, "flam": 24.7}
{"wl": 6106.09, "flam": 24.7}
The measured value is 2.7 angstrom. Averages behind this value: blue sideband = 24.9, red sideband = 24.8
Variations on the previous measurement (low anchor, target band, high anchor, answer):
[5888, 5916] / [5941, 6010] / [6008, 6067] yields -2.28 angstrom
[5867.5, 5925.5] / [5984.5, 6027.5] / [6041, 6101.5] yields 0.41 angstrom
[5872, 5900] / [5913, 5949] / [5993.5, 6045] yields -2.09 angstrom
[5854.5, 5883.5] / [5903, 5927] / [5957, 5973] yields 0.54 angstrom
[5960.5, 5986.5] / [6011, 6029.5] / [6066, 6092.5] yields 0.42 angstrom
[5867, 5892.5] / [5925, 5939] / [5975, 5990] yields -0.34 angstrom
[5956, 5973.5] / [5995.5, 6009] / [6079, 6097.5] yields 0.45 angstrom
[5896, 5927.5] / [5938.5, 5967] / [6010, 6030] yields -0.79 angstrom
